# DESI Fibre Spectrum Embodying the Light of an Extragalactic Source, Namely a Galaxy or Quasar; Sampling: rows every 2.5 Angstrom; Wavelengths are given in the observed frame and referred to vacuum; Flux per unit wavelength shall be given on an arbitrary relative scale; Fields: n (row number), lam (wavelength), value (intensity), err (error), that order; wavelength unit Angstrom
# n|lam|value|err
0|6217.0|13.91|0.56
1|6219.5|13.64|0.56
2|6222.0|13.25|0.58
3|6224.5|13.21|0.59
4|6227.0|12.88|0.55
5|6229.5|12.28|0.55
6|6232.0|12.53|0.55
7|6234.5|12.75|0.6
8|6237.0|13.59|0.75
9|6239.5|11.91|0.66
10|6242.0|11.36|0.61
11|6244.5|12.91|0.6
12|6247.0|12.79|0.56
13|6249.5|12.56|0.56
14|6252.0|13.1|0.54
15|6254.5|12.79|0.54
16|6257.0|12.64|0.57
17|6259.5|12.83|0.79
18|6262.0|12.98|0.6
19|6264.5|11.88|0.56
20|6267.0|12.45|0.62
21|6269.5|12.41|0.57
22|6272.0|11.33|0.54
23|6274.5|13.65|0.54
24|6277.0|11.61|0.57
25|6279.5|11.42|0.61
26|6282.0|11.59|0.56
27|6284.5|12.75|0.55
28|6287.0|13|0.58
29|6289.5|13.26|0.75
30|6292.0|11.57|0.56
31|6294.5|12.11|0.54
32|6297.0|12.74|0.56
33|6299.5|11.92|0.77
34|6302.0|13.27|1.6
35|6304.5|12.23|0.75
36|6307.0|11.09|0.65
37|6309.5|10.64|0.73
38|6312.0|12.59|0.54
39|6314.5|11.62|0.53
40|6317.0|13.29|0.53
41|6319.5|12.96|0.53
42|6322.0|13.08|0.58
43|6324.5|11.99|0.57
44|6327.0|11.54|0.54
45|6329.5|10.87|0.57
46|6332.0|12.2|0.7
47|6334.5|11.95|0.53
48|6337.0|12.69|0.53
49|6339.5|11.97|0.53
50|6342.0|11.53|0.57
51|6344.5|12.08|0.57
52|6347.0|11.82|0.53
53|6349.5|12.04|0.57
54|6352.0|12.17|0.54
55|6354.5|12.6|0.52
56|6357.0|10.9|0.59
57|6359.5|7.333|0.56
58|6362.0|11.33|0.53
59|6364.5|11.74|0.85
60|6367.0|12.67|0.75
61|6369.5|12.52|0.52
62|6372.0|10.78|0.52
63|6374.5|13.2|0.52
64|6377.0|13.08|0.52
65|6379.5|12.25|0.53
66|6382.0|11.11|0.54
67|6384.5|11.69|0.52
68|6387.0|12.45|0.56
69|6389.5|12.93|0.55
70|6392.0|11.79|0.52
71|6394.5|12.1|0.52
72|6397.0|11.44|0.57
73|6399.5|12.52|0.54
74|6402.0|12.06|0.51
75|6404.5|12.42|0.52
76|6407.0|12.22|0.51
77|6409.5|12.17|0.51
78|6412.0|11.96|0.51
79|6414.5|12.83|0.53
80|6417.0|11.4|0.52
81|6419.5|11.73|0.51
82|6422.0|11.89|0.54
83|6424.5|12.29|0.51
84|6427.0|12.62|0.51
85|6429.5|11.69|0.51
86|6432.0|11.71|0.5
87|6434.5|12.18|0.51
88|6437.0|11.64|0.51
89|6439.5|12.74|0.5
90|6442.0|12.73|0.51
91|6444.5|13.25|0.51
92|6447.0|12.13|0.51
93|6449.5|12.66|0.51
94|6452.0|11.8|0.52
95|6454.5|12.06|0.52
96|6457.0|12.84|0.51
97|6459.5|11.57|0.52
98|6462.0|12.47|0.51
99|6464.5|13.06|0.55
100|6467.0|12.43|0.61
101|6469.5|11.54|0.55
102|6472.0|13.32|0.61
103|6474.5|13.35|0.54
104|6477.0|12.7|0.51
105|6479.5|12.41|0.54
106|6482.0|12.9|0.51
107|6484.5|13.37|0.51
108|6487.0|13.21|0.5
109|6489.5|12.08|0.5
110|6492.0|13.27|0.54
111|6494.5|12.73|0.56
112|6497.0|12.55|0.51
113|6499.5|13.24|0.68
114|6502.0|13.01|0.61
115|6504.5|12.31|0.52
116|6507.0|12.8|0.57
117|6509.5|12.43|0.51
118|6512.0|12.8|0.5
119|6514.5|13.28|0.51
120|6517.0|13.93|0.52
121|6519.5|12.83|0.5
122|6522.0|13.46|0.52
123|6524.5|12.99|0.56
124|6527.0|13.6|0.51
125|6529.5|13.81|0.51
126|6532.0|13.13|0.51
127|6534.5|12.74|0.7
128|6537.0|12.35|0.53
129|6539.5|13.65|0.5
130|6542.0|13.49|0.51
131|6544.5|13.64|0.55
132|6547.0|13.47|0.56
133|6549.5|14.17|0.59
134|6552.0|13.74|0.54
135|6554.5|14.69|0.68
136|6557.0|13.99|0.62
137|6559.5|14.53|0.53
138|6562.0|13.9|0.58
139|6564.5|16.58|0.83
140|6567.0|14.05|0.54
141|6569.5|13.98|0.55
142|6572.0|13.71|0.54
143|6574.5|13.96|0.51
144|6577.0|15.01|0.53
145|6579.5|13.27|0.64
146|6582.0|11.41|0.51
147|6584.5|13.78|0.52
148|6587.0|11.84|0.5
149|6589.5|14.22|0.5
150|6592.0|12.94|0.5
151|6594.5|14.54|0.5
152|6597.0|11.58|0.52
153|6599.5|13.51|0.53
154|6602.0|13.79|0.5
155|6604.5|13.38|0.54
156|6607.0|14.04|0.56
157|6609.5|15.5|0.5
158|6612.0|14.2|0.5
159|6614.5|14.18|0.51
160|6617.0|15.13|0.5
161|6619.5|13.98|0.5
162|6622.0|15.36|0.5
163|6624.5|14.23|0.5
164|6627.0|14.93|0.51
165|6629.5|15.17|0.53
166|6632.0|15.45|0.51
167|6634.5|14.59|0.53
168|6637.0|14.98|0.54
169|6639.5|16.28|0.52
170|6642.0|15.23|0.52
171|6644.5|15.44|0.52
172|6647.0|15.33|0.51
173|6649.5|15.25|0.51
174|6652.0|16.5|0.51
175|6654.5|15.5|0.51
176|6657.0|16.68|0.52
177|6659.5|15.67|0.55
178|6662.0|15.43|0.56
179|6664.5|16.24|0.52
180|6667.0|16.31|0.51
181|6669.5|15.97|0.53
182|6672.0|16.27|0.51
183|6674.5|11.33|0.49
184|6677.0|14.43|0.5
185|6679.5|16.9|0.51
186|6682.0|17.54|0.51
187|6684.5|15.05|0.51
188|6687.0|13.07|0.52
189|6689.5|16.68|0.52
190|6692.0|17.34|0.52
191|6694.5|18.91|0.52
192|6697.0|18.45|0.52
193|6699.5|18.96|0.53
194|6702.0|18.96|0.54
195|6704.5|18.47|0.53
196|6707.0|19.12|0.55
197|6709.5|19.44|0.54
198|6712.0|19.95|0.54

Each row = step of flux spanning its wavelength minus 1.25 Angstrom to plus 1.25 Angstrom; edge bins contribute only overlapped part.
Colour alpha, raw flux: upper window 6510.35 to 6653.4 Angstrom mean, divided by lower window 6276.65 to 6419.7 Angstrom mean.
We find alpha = 1.17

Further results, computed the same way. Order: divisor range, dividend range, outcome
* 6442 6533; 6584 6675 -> 1.15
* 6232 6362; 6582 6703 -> 1.25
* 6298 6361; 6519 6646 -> 1.18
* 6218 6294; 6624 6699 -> 1.25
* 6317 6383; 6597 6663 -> 1.25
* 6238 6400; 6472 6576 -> 1.10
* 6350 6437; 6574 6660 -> 1.21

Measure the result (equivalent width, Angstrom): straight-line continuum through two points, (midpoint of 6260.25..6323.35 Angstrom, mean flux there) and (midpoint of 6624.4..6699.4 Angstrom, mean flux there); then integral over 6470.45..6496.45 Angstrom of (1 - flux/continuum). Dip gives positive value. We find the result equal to 2.2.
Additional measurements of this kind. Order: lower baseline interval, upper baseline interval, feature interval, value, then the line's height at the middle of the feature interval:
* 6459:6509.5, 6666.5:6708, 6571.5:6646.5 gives 4.8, 15.2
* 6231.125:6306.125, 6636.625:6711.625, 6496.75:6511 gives 2.0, 14.8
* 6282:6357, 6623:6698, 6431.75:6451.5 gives 1.5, 13.4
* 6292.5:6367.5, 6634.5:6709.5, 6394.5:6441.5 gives 3.4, 13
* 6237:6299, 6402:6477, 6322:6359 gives 1.6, 12.4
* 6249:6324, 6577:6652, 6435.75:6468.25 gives 2.3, 13.4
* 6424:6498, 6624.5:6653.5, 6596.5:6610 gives 1.0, 14.8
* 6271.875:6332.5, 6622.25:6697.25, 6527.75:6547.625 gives 1.6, 14.5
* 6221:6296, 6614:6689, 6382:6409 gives 2.7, 13.5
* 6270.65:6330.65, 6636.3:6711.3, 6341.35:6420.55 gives 7.2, 13.1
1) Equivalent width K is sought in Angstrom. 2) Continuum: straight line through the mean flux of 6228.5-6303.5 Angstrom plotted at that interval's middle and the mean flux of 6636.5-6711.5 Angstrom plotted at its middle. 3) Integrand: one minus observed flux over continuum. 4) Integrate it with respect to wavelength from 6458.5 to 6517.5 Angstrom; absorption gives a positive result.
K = 7.5 Angstrom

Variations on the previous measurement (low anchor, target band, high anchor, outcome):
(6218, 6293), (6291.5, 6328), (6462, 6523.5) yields 1.3 Angstrom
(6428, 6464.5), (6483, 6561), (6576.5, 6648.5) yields -0.5 Angstrom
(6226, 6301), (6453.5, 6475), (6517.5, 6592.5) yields 1.3 Angstrom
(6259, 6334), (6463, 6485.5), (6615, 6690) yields 1.6 Angstrom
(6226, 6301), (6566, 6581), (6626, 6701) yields 1.1 Angstrom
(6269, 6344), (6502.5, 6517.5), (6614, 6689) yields 1.2 Angstrom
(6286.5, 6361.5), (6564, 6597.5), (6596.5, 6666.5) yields 2.0 Angstrom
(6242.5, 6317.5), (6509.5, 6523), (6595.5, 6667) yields 0.9 Angstrom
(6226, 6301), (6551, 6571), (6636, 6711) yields 1.2 Angstrom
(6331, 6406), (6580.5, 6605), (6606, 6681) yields 2.6 Angstrom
